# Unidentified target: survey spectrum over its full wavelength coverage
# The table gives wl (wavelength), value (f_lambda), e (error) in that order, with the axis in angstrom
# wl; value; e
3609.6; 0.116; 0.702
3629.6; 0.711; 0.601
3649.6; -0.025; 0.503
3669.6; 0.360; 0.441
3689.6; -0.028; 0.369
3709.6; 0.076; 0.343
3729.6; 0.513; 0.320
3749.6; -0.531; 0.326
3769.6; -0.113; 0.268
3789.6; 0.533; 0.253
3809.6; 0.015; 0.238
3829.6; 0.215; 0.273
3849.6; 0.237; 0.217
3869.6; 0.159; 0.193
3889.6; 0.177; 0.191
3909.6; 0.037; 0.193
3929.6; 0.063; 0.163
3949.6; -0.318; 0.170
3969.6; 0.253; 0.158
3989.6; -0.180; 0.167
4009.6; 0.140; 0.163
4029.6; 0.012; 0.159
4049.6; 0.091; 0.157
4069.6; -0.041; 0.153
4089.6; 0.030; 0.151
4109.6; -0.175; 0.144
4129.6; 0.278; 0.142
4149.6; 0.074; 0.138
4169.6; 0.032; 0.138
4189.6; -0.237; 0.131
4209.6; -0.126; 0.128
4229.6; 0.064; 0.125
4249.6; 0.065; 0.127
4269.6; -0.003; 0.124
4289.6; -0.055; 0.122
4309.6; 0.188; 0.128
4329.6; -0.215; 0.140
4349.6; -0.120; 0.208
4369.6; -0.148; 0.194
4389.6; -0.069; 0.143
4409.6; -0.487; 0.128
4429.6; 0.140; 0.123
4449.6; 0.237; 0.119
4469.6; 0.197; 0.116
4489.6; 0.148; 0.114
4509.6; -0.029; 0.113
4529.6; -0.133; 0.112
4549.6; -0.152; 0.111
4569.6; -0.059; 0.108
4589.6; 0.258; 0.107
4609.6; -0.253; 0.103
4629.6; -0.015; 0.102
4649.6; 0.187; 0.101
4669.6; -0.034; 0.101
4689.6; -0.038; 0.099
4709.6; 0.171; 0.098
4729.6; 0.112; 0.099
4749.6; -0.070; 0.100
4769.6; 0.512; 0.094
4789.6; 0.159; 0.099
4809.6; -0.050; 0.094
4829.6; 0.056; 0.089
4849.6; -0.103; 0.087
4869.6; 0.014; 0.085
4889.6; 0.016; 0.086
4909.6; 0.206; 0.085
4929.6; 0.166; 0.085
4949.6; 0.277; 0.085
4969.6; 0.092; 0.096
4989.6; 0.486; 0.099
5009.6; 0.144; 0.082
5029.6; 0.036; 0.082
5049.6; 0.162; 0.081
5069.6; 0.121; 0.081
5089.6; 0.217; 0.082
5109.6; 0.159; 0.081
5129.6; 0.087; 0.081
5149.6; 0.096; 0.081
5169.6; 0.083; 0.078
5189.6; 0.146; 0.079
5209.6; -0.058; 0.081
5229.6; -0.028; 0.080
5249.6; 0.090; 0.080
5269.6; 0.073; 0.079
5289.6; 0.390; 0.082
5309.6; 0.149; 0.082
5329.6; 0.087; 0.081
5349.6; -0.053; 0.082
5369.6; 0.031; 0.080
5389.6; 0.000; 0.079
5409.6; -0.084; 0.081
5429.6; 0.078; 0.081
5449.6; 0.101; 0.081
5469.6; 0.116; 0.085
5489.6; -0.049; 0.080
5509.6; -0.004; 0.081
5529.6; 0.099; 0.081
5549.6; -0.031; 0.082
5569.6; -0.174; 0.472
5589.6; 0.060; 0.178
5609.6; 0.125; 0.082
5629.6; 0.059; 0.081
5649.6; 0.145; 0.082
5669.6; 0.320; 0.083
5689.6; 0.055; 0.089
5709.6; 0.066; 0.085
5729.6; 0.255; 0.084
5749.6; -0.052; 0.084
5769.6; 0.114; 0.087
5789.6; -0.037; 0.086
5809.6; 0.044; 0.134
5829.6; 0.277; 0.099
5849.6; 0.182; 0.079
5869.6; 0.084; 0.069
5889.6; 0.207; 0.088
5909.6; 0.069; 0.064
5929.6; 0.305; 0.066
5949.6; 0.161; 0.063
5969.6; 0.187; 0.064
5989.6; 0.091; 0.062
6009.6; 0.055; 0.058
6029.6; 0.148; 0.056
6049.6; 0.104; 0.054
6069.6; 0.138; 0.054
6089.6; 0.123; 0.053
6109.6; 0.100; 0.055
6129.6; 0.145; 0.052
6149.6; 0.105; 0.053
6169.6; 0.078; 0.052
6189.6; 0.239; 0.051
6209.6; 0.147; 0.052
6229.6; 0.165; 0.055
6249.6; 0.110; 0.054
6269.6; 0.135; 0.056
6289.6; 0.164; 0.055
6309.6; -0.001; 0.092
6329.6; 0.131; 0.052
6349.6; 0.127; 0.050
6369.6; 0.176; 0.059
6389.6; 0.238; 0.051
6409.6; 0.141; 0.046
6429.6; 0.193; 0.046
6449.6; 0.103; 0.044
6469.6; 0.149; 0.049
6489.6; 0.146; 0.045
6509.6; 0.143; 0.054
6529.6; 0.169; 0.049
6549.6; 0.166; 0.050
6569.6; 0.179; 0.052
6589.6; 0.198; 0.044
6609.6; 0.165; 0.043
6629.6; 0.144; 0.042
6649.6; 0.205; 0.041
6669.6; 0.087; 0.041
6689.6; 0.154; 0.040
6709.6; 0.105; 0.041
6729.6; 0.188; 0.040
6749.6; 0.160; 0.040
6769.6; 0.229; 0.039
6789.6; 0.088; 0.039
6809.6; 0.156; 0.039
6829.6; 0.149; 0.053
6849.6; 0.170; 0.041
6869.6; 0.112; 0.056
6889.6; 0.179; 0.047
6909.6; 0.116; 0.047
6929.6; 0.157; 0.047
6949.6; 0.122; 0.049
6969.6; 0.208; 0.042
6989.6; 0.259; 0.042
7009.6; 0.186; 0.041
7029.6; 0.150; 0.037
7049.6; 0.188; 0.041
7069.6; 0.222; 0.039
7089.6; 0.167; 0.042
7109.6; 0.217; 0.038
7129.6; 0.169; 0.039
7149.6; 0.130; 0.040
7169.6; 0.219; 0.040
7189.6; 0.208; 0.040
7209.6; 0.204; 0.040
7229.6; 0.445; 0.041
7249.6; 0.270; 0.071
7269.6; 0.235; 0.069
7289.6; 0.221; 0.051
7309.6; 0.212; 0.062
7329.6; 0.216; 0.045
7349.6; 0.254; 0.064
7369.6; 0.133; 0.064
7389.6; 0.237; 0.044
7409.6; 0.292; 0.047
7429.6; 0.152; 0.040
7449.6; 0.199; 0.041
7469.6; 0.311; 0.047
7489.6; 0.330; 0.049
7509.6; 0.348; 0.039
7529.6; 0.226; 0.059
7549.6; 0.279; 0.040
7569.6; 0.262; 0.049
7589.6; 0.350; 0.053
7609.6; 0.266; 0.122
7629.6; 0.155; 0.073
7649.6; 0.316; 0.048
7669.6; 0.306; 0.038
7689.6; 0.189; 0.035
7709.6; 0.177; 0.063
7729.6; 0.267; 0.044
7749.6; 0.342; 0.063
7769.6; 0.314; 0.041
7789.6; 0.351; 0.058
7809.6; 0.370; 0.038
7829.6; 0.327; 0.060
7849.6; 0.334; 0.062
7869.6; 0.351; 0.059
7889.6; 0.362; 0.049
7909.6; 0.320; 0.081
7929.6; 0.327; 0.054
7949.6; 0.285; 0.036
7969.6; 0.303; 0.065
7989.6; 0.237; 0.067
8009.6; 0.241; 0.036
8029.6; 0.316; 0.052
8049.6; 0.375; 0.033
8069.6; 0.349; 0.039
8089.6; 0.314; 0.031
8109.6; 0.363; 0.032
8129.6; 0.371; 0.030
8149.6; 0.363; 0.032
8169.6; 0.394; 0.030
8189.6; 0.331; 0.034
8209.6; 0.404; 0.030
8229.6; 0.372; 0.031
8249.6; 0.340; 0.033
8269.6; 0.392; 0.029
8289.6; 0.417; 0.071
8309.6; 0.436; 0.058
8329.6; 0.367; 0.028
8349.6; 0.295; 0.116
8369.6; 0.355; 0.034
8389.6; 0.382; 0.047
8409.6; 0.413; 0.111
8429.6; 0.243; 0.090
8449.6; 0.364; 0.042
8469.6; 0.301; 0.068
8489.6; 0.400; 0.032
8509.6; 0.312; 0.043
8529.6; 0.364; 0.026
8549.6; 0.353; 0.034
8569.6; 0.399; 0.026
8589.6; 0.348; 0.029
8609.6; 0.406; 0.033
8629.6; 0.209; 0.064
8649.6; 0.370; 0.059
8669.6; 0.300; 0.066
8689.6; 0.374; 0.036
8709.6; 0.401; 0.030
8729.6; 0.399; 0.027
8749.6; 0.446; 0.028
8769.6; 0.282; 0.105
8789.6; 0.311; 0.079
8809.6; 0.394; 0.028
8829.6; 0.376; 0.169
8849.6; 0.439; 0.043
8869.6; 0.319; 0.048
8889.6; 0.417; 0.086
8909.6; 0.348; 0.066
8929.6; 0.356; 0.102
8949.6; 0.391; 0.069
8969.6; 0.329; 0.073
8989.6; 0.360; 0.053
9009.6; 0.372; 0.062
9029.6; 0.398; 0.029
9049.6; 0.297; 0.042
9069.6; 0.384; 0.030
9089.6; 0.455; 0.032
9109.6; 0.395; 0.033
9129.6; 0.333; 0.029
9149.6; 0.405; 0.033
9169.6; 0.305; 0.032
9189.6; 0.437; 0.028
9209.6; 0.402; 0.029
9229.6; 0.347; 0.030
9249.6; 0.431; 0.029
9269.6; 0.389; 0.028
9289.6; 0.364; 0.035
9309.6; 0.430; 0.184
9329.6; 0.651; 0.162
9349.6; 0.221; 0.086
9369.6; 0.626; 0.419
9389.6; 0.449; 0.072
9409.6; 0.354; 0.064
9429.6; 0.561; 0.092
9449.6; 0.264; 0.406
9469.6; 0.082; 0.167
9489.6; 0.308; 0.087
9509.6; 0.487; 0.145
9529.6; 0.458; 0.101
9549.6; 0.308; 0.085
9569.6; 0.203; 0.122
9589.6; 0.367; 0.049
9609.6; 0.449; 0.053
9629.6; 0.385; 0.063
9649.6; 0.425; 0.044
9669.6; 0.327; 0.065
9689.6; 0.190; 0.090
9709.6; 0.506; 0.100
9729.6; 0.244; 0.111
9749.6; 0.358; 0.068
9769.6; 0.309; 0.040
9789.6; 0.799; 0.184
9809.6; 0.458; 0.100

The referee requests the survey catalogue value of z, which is 0.939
